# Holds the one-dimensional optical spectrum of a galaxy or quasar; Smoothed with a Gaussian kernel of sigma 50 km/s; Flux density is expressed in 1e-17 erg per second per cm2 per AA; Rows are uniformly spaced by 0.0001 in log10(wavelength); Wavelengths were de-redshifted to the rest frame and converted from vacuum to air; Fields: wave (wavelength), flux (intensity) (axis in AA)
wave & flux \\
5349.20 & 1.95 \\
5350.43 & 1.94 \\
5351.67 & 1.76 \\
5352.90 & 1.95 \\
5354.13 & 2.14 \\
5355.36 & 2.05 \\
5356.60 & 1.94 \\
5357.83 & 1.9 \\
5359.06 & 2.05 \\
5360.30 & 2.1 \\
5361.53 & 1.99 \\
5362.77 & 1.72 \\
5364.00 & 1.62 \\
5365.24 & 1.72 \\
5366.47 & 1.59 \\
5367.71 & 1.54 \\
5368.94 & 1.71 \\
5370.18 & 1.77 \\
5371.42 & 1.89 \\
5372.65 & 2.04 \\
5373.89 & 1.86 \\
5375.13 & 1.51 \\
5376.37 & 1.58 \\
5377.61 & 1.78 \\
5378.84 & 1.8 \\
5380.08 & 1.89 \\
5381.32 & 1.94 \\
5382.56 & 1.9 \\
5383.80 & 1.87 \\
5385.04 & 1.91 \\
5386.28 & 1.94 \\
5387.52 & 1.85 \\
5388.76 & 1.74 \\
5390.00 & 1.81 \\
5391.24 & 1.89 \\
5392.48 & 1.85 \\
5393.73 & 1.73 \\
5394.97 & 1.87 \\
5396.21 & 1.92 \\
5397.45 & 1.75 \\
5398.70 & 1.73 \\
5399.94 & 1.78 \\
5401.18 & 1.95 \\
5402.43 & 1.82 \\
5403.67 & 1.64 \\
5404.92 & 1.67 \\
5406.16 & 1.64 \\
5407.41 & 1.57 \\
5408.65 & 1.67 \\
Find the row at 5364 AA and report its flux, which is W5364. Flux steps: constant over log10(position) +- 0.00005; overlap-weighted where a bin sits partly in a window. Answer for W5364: 1.62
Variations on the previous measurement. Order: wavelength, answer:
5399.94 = 1.78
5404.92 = 1.67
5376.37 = 1.58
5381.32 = 1.94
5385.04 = 1.91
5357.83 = 1.9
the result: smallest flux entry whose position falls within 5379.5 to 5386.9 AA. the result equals 1.87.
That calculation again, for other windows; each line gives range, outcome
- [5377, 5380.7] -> 1.78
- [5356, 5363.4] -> 1.72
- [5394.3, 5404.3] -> 1.64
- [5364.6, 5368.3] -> 1.54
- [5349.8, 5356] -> 1.76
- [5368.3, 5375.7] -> 1.51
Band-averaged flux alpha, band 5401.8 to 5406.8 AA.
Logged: 1.69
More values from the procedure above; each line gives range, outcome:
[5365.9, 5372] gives 1.7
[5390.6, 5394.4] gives 1.82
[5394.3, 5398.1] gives 1.84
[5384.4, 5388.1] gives 1.9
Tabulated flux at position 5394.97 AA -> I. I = 1.87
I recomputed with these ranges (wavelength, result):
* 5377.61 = 1.78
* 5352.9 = 1.95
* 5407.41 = 1.57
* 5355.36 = 2.05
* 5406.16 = 1.64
